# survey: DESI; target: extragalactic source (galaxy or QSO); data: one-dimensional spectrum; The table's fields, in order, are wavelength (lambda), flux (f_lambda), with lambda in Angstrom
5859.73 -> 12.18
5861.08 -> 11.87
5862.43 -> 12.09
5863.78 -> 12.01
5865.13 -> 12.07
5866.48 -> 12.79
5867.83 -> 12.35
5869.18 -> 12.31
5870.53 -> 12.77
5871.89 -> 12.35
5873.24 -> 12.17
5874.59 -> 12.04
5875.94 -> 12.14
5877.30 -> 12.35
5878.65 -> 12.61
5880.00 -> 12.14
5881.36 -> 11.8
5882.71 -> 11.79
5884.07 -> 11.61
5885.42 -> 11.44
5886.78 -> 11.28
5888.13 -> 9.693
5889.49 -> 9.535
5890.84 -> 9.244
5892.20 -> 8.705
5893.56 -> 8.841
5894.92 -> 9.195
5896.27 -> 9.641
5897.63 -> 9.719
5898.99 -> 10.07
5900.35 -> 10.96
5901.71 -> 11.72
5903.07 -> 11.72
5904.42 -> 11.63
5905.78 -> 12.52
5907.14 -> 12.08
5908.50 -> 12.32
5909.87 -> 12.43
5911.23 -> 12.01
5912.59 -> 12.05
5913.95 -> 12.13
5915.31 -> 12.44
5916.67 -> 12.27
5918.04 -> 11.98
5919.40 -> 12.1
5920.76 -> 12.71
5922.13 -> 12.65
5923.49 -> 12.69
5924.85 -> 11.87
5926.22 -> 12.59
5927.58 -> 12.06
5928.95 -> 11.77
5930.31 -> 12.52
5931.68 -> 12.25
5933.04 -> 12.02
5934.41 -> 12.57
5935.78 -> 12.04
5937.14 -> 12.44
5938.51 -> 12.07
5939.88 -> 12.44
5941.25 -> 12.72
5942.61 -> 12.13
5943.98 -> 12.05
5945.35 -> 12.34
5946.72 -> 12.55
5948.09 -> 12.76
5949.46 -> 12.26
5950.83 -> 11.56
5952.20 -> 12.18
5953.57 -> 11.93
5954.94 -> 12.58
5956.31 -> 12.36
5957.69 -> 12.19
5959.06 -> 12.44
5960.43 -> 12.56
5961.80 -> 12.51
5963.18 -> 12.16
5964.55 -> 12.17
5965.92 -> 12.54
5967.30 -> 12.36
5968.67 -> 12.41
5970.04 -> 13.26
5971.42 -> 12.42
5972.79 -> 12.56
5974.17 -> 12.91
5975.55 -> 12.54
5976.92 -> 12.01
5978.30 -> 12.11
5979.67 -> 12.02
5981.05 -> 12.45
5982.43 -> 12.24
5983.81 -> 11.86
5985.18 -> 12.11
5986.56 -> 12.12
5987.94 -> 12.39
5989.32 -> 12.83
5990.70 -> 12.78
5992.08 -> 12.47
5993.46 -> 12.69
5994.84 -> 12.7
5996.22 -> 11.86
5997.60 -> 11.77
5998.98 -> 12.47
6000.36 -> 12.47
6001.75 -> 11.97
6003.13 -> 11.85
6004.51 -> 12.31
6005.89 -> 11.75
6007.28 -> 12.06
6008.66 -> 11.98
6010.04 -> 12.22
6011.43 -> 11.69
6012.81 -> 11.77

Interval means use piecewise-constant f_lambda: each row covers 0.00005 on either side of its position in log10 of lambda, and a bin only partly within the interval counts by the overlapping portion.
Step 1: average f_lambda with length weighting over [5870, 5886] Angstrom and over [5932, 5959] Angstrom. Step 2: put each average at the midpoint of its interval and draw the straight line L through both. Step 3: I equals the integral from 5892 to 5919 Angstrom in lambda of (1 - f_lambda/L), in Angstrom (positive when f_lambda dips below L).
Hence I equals 2.0 Angstrom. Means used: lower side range 12.1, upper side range 12.3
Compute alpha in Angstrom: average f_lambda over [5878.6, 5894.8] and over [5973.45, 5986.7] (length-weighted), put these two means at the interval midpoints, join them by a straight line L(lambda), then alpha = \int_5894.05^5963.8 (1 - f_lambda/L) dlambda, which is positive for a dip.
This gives -4.1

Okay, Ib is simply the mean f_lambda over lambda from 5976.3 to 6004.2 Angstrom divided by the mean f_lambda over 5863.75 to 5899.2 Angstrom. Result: 1.09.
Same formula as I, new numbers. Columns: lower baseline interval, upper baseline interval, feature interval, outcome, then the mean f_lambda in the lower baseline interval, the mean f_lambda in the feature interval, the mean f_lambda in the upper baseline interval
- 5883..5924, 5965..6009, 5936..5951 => -0.7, 11.2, 12.3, 12.3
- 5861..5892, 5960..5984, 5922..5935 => -0.2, 11.7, 12.3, 12.4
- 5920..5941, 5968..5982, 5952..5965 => 0.1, 12.3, 12.3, 12.5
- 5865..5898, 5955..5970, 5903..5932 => -1.2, 11.2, 12.2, 12.4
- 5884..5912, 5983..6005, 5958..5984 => -1.0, 10.8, 12.4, 12.3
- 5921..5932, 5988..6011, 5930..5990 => -0.3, 12.3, 12.3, 12.3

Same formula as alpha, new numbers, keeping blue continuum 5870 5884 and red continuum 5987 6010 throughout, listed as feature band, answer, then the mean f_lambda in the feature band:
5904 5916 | 0.0 Angstrom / 12.2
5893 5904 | 1.7 Angstrom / 10.3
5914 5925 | -0.1 Angstrom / 12.4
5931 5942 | -0.1 Angstrom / 12.3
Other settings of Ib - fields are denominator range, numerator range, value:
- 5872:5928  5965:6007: 1.07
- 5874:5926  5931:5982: 1.08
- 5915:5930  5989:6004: 1.00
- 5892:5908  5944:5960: 1.15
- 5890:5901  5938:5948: 1.30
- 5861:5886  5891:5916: 0.91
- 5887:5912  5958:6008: 1.15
